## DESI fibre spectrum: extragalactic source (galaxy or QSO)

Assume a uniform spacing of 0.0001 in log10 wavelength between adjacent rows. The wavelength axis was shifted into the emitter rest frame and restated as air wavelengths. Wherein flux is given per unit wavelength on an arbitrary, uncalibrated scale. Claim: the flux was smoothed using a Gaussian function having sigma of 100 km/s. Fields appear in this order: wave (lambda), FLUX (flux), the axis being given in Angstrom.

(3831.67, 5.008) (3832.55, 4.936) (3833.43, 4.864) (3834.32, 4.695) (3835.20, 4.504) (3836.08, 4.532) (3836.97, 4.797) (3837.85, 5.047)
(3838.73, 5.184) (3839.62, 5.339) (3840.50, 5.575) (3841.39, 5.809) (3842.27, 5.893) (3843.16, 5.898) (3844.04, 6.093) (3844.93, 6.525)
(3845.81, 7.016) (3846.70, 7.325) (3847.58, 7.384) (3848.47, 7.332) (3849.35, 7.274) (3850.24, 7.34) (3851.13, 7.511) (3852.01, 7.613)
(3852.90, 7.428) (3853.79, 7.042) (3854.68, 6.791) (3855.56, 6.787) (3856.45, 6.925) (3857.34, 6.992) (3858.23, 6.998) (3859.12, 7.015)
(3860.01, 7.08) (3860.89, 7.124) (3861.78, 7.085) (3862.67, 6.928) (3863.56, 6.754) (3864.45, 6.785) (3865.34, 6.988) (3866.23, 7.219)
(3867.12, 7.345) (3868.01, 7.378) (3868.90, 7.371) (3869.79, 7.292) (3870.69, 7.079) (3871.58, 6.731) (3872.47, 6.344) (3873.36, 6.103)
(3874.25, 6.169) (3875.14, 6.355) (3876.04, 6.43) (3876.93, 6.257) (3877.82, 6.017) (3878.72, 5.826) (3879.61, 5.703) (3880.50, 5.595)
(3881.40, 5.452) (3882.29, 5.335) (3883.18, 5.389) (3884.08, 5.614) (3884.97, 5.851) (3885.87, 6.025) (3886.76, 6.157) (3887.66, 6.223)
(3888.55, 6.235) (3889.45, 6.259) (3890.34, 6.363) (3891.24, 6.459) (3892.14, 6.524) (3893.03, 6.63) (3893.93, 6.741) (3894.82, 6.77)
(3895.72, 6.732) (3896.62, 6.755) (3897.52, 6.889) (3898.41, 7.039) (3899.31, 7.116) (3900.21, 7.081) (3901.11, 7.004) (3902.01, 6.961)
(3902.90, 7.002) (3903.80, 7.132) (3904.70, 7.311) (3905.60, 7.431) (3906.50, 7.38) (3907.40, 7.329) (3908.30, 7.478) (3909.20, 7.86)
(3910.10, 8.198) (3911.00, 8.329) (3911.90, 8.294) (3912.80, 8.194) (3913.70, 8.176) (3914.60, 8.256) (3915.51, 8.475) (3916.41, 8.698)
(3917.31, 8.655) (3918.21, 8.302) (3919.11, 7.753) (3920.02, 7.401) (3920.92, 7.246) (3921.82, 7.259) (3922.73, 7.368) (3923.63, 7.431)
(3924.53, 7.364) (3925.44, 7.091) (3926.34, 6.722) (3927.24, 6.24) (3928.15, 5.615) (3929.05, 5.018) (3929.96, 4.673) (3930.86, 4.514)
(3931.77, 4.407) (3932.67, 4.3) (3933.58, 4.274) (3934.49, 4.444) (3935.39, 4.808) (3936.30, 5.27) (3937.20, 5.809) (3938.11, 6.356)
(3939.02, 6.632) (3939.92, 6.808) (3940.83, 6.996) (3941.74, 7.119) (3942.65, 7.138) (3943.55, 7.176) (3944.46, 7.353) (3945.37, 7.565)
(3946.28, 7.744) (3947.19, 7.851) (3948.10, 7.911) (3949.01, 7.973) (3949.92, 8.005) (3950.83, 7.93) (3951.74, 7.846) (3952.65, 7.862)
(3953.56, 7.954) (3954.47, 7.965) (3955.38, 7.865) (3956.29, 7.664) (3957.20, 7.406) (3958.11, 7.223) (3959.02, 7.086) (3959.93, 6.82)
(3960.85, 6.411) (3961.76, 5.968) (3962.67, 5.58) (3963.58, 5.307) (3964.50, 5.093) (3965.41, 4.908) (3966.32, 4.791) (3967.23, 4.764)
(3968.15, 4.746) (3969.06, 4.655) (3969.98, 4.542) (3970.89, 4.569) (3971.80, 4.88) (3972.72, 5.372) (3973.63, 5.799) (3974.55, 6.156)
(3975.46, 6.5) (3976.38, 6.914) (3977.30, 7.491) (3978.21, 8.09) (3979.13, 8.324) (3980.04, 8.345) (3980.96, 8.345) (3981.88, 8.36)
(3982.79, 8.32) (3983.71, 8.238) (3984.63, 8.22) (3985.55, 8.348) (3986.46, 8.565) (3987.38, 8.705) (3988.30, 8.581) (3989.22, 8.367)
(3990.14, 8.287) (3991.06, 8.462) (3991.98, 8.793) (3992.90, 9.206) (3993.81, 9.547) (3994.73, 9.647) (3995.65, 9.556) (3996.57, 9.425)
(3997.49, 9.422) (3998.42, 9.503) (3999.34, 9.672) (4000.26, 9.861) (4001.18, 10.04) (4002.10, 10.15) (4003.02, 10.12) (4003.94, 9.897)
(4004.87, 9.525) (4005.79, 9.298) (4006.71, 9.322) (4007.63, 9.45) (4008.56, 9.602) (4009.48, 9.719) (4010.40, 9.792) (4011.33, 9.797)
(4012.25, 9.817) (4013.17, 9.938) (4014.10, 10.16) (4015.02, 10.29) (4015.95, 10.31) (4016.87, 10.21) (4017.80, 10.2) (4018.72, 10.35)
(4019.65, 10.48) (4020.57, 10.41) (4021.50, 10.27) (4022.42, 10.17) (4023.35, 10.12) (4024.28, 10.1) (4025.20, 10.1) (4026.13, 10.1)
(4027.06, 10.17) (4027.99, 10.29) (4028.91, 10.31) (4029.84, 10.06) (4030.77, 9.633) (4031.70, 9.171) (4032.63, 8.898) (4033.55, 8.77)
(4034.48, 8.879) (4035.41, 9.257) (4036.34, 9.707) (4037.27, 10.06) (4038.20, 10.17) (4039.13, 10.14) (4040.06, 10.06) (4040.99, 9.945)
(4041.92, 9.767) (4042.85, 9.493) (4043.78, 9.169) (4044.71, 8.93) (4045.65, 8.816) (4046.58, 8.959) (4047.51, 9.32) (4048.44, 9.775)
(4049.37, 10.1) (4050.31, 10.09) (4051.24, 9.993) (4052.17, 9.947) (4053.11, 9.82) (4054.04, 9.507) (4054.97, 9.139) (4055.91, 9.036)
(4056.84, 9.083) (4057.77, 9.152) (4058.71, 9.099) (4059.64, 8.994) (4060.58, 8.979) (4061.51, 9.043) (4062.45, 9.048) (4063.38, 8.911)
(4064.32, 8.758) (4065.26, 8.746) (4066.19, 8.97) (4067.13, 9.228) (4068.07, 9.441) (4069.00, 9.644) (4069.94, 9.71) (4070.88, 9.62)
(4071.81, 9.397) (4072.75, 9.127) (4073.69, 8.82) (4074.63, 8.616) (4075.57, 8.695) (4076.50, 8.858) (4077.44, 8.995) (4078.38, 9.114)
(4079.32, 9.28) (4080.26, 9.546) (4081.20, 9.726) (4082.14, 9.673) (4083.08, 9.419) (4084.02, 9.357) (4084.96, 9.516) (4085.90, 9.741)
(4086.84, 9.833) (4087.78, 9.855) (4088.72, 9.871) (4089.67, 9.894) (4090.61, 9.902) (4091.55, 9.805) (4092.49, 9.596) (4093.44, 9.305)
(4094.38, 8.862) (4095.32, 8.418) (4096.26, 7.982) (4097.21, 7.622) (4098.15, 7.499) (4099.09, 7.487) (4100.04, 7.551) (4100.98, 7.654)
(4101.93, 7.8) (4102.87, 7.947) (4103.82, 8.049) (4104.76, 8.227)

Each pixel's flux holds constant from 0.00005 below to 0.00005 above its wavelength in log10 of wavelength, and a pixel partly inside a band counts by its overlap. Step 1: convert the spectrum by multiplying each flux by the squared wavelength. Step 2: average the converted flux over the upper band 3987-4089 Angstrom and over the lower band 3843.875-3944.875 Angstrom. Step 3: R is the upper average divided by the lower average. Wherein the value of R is 1.5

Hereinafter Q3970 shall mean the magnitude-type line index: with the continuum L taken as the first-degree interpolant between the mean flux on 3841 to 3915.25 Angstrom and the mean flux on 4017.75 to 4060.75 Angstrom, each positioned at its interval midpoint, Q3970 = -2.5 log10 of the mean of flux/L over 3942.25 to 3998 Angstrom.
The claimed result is 0.15 mag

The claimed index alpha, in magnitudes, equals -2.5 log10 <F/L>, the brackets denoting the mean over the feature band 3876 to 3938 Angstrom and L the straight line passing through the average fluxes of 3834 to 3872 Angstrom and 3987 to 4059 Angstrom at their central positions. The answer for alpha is 0.14 mag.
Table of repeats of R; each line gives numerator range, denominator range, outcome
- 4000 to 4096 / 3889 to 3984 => 1.48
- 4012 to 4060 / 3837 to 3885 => 1.63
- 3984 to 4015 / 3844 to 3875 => 1.43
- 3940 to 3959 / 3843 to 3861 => 1.13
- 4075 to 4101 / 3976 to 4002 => 1.09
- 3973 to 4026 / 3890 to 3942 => 1.40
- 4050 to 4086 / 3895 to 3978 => 1.47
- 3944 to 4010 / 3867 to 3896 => 1.30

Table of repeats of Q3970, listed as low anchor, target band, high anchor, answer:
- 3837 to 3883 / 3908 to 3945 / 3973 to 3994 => 0.08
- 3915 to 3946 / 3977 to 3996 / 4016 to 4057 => -0.04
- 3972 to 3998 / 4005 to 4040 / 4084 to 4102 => -0.17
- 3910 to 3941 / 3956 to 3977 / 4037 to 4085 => 0.28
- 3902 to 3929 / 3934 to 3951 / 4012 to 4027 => 0.20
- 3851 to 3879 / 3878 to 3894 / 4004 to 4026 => 0.21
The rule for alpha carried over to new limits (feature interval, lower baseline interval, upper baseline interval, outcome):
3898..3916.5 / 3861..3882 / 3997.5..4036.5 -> -0.04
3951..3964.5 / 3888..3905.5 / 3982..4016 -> 0.18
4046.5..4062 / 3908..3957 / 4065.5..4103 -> -0.09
